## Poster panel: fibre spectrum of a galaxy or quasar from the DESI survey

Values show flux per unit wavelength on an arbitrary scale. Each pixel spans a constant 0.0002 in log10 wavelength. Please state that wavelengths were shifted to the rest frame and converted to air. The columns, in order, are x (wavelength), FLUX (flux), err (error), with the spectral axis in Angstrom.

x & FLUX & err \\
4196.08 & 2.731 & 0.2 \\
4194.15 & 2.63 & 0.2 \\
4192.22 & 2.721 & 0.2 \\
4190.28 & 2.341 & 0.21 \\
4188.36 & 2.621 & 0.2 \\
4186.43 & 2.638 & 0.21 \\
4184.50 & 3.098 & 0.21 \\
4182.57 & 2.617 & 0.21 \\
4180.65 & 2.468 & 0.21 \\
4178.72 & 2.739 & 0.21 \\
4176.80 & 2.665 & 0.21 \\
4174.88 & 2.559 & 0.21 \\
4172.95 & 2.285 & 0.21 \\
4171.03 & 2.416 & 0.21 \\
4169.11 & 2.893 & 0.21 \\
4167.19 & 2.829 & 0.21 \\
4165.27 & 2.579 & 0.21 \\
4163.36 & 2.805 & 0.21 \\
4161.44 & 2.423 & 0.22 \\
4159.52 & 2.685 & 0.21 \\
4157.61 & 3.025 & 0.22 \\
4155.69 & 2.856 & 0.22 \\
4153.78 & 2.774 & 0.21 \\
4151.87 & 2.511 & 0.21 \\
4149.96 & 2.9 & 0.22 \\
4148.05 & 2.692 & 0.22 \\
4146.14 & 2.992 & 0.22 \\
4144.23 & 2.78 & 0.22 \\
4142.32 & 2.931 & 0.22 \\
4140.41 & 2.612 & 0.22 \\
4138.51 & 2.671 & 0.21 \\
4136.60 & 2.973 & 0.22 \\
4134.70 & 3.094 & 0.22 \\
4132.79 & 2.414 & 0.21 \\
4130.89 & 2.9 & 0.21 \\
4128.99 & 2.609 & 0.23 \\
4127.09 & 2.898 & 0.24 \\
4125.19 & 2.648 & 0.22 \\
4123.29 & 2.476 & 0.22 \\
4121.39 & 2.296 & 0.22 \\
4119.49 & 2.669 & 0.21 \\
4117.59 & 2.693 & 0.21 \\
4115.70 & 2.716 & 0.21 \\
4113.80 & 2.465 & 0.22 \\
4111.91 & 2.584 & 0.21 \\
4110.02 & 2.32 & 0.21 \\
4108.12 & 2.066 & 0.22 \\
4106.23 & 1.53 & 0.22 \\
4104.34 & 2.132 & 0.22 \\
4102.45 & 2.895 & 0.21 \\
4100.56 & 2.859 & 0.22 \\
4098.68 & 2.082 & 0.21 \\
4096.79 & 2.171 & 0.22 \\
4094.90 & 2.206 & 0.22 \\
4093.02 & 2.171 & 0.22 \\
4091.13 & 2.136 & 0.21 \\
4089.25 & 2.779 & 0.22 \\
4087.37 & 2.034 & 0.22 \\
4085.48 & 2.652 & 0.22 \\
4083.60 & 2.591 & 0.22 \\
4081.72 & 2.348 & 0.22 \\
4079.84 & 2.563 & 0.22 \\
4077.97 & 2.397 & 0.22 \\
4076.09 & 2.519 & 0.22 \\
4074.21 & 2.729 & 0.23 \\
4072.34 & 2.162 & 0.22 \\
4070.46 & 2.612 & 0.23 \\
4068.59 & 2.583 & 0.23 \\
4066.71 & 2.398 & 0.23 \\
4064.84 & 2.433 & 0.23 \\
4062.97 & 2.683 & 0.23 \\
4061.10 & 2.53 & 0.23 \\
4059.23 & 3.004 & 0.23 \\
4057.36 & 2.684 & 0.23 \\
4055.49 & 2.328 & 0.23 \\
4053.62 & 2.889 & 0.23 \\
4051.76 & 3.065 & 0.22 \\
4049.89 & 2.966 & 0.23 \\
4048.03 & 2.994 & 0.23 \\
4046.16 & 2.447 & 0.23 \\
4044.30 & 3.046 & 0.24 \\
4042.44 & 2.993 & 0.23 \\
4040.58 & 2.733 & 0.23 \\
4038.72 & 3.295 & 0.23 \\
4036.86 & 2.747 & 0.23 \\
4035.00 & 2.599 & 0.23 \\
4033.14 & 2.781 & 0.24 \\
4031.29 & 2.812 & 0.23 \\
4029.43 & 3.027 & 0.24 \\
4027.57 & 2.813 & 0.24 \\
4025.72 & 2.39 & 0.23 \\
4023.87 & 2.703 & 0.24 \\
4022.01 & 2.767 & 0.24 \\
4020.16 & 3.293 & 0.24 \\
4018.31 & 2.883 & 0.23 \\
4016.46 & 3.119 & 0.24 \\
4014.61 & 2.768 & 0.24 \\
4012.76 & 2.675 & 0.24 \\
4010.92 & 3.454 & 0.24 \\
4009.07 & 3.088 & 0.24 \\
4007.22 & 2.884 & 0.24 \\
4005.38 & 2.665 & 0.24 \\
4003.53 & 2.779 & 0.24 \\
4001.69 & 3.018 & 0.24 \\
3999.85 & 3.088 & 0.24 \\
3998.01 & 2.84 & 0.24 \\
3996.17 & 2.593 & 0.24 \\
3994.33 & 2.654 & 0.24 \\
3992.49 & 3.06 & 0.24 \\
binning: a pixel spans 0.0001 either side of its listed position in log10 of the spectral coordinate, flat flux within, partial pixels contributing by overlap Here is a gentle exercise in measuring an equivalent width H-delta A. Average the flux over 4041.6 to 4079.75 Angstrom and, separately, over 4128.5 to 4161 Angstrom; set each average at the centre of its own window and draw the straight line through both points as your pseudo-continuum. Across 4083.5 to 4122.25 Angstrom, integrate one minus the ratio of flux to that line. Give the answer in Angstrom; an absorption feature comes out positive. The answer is 5.0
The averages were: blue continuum 2.67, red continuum 2.79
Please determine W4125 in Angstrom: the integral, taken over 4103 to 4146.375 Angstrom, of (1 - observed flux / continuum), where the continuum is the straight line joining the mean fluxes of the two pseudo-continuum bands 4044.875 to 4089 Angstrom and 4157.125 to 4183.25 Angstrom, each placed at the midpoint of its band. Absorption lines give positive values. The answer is 0.61 Angstrom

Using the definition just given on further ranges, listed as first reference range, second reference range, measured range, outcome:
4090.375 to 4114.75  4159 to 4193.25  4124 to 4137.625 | -2.09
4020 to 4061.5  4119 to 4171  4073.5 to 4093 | 2.28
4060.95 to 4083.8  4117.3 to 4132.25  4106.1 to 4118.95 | 1.02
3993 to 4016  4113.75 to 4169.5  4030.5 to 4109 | 7.01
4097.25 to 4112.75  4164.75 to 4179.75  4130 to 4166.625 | -3.86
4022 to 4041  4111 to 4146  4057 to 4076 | 1.25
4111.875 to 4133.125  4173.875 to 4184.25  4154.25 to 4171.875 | -0.61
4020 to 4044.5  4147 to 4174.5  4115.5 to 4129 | 0.55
